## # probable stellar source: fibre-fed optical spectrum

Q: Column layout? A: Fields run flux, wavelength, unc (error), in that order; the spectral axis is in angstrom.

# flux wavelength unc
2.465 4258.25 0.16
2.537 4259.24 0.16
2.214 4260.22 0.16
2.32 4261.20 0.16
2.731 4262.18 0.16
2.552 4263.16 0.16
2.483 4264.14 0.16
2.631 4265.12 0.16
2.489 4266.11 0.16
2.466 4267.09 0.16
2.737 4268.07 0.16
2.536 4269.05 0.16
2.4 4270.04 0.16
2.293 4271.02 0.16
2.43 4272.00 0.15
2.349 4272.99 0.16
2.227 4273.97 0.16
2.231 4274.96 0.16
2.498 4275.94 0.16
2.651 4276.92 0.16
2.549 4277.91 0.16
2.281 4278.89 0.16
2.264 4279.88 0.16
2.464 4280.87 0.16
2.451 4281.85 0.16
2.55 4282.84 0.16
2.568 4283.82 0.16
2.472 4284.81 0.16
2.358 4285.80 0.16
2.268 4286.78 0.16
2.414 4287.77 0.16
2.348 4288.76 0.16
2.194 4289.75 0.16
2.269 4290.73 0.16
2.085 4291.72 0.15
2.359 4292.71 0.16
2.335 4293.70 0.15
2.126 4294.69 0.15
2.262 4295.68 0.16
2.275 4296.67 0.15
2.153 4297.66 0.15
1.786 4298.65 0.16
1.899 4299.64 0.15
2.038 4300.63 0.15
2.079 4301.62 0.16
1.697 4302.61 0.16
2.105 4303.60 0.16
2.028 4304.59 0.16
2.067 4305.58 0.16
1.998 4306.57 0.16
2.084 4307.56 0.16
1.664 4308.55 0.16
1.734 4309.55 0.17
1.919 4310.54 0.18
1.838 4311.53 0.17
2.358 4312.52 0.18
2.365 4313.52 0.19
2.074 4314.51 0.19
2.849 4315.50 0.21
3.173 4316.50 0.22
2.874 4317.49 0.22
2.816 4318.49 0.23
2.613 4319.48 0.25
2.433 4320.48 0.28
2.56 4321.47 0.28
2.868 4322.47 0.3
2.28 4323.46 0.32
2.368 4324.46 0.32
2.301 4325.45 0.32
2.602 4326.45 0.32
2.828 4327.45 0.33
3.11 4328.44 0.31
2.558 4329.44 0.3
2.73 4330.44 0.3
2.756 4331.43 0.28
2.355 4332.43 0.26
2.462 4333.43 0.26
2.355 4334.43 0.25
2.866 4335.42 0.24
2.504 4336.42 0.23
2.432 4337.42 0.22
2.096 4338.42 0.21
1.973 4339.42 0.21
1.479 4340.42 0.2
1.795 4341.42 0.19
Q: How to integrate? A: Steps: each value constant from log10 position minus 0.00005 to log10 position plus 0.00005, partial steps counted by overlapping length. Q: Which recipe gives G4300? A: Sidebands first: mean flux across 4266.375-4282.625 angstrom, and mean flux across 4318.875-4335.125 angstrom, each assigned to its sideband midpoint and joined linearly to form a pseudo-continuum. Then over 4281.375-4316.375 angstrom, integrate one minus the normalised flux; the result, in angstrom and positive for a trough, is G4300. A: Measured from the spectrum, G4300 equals 4.4 angstrom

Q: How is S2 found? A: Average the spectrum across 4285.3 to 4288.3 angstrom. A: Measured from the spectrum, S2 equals 2.35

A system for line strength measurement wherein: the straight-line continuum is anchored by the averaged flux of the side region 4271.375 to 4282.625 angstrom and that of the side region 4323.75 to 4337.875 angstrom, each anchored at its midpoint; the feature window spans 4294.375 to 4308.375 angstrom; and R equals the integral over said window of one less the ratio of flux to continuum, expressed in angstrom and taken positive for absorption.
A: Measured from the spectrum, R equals 2.5 angstrom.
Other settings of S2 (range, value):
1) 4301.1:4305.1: 1.98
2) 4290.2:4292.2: 2.18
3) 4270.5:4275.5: 2.31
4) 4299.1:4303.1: 1.93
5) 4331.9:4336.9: 2.51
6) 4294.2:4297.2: 2.22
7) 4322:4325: 2.5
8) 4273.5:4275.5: 2.23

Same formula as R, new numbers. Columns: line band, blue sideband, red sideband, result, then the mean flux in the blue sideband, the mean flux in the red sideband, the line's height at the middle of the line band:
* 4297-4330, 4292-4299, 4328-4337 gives 1.4 angstrom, 2.19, 2.63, 2.4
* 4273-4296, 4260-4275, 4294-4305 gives -1.3 angstrom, 2.45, 2.05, 2.24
